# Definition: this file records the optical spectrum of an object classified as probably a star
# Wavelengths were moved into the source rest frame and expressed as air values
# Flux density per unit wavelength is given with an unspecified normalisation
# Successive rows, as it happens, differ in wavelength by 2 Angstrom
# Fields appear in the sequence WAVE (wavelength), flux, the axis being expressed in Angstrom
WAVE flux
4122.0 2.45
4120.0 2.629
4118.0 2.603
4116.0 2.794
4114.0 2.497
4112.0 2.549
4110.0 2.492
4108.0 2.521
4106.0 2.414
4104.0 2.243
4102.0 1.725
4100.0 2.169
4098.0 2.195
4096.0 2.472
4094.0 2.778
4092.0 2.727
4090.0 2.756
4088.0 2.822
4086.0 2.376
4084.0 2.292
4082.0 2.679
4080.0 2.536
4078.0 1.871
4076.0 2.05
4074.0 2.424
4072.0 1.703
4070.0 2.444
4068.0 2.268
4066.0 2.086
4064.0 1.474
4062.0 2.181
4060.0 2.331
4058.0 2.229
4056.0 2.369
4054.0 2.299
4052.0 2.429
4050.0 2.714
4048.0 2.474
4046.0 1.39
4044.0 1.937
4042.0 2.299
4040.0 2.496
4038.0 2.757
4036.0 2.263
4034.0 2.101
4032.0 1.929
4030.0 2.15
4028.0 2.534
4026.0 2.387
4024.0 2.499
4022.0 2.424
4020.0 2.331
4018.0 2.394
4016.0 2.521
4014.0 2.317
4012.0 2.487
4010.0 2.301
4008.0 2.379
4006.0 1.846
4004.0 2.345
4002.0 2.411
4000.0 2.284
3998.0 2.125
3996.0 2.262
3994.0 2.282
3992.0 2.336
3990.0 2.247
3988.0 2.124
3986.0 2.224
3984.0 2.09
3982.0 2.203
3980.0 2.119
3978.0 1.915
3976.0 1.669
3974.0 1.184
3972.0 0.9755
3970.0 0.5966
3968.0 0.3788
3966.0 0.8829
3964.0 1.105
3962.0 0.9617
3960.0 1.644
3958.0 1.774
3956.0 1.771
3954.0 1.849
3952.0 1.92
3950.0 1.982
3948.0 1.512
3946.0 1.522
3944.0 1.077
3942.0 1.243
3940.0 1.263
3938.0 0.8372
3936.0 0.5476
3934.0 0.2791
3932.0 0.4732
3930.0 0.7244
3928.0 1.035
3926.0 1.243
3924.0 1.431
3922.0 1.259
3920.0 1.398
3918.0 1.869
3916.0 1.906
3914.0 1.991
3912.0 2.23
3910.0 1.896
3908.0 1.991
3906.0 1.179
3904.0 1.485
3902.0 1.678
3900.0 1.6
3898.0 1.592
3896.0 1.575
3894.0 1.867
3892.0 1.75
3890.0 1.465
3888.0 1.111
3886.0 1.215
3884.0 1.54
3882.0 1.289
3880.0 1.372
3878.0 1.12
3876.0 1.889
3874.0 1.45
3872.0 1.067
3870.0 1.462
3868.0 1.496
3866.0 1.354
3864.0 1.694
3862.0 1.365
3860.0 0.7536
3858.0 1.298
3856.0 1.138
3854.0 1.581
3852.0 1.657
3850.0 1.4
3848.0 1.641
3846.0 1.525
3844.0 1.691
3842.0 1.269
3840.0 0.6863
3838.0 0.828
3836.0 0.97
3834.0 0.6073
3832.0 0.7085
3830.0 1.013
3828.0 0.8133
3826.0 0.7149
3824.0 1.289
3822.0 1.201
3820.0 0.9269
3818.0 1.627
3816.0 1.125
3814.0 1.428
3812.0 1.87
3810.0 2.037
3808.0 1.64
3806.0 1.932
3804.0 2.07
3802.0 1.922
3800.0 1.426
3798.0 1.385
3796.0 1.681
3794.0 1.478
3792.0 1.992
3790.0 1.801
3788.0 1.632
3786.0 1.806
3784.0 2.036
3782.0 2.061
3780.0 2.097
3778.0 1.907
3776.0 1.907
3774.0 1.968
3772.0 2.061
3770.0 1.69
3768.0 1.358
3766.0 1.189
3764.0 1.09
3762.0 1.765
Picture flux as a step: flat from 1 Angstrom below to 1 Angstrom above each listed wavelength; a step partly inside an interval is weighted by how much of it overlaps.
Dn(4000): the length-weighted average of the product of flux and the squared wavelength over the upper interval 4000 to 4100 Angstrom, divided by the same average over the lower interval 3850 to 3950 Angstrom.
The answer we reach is 1.80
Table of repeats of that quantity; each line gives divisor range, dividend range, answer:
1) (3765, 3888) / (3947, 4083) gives 1.56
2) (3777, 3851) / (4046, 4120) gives 1.84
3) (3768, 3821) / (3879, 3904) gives 0.91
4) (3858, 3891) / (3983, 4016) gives 1.78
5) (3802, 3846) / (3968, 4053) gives 1.84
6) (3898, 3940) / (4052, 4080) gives 1.72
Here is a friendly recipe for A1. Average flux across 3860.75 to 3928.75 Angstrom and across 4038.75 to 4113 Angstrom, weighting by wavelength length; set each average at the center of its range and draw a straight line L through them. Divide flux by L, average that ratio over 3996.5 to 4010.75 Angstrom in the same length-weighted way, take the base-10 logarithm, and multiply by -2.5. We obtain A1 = -0.13 mag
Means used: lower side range 1.52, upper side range 2.3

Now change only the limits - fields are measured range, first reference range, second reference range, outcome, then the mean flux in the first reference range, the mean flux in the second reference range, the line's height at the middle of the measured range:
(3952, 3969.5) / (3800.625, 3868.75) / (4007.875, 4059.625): 0.43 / 1.33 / 2.32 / 1.96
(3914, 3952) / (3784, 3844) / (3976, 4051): 0.47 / 1.39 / 2.26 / 1.91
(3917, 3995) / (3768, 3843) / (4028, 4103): 0.34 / 1.5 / 2.28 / 1.95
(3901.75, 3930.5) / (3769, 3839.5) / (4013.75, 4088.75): 0.19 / 1.53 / 2.28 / 1.87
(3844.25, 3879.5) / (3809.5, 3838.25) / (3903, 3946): -0.18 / 1.14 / 1.31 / 1.2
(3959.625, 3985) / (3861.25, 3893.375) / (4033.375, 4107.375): 0.34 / 1.42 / 2.29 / 1.85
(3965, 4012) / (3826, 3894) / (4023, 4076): 0.03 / 1.28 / 2.23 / 1.93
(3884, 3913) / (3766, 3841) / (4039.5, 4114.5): 0.11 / 1.5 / 2.31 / 1.78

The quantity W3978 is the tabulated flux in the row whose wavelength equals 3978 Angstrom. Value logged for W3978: 1.915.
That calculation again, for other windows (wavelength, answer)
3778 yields 1.907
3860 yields 0.7536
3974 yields 1.184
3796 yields 1.681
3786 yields 1.806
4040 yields 2.496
